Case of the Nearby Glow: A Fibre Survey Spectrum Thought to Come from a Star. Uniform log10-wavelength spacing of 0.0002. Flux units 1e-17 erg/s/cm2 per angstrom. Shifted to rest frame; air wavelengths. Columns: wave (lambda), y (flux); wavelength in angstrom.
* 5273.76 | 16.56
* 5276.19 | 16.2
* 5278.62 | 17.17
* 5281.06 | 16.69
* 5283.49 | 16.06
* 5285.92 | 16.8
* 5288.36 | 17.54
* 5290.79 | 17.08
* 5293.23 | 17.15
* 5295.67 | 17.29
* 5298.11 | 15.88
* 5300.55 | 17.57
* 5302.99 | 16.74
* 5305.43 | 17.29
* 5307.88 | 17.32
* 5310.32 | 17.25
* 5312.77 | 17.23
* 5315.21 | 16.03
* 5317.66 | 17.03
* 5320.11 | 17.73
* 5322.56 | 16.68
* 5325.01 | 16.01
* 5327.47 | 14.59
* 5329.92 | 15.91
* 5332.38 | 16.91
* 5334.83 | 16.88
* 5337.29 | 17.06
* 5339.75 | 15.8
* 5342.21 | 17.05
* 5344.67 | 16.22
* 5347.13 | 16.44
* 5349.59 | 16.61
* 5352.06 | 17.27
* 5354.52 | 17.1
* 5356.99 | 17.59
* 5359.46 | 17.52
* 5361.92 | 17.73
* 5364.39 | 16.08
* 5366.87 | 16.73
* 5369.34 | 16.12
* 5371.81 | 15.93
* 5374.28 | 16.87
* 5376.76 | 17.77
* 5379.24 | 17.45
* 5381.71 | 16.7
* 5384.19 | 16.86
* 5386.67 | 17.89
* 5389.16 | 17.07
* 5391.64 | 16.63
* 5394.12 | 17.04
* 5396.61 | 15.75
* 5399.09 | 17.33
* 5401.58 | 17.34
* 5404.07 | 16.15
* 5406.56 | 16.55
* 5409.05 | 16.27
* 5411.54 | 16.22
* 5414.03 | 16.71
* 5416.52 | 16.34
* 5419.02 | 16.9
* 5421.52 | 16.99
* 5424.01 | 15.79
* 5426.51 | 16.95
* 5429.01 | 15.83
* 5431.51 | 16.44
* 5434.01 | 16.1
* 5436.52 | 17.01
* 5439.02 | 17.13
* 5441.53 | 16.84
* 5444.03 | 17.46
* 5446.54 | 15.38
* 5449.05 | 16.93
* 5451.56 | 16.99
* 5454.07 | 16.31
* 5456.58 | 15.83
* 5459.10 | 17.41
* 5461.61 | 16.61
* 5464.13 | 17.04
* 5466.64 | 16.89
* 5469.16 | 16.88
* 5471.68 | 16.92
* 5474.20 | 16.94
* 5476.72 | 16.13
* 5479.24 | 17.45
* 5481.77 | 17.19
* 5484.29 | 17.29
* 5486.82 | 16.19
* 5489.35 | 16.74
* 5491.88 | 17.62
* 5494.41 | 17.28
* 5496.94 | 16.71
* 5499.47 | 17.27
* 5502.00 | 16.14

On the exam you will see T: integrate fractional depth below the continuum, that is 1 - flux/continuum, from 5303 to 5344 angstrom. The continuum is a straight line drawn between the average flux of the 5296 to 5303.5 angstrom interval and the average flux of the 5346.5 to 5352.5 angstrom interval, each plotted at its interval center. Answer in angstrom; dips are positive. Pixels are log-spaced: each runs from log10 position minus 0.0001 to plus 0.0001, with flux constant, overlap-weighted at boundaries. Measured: 0.2 angstrom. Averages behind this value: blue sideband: 16.8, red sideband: 16.7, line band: 16.7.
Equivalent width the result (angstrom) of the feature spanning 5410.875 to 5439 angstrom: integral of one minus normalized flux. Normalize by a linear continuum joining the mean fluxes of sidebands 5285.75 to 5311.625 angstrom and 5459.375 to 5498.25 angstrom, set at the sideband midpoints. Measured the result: 0.8 angstrom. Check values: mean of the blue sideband 17.1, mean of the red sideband 16.9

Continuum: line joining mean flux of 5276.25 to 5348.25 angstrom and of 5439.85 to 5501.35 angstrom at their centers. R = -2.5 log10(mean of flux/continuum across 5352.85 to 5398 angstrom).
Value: -0.01 mag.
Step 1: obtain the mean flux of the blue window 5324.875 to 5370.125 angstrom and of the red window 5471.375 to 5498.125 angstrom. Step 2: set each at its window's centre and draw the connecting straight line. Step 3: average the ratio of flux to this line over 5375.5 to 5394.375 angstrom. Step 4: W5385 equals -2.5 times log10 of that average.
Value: -0.03 mag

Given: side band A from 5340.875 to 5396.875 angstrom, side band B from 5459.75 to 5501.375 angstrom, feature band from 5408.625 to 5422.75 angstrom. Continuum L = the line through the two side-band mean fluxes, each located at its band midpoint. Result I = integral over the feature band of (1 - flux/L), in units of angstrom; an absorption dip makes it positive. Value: 0.3 angstrom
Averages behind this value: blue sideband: 16.9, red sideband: 16.9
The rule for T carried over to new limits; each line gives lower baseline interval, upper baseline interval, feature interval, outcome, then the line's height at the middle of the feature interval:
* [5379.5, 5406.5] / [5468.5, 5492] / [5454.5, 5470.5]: 0.1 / 16.9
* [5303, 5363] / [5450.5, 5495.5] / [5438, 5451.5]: 0.1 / 16.9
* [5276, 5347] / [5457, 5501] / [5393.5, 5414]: 0.3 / 16.9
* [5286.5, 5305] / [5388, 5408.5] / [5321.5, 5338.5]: 0.6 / 16.9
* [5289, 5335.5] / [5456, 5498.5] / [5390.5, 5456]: 1.1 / 16.9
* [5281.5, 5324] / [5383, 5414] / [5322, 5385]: 0.6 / 16.9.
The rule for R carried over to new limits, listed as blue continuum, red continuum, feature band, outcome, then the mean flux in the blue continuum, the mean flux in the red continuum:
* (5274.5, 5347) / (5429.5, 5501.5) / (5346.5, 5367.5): -0.02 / 16.7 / 16.8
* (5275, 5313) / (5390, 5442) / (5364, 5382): 0.00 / 16.9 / 16.6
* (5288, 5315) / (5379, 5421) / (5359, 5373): 0.01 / 17.1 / 16.8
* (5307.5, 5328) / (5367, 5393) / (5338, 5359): 0.00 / 16.7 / 16.9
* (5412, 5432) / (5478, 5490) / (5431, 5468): 0.00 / 16.5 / 17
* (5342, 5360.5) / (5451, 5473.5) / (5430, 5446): 0.00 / 17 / 16.8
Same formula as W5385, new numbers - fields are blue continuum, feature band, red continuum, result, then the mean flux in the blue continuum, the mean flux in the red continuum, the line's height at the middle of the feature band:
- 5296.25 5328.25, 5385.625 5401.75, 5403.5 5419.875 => -0.030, 16.8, 16.5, 16.5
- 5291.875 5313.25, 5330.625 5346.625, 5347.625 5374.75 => 0.021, 17.1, 16.9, 16.9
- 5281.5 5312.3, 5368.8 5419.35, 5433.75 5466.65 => 0.004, 17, 16.7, 16.8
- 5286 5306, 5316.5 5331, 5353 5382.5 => 0.045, 17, 17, 17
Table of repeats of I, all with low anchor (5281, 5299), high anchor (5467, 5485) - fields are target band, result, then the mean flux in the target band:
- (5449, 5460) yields 0.2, 16.6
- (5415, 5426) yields 0.2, 16.5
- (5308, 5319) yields -0.1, 16.9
